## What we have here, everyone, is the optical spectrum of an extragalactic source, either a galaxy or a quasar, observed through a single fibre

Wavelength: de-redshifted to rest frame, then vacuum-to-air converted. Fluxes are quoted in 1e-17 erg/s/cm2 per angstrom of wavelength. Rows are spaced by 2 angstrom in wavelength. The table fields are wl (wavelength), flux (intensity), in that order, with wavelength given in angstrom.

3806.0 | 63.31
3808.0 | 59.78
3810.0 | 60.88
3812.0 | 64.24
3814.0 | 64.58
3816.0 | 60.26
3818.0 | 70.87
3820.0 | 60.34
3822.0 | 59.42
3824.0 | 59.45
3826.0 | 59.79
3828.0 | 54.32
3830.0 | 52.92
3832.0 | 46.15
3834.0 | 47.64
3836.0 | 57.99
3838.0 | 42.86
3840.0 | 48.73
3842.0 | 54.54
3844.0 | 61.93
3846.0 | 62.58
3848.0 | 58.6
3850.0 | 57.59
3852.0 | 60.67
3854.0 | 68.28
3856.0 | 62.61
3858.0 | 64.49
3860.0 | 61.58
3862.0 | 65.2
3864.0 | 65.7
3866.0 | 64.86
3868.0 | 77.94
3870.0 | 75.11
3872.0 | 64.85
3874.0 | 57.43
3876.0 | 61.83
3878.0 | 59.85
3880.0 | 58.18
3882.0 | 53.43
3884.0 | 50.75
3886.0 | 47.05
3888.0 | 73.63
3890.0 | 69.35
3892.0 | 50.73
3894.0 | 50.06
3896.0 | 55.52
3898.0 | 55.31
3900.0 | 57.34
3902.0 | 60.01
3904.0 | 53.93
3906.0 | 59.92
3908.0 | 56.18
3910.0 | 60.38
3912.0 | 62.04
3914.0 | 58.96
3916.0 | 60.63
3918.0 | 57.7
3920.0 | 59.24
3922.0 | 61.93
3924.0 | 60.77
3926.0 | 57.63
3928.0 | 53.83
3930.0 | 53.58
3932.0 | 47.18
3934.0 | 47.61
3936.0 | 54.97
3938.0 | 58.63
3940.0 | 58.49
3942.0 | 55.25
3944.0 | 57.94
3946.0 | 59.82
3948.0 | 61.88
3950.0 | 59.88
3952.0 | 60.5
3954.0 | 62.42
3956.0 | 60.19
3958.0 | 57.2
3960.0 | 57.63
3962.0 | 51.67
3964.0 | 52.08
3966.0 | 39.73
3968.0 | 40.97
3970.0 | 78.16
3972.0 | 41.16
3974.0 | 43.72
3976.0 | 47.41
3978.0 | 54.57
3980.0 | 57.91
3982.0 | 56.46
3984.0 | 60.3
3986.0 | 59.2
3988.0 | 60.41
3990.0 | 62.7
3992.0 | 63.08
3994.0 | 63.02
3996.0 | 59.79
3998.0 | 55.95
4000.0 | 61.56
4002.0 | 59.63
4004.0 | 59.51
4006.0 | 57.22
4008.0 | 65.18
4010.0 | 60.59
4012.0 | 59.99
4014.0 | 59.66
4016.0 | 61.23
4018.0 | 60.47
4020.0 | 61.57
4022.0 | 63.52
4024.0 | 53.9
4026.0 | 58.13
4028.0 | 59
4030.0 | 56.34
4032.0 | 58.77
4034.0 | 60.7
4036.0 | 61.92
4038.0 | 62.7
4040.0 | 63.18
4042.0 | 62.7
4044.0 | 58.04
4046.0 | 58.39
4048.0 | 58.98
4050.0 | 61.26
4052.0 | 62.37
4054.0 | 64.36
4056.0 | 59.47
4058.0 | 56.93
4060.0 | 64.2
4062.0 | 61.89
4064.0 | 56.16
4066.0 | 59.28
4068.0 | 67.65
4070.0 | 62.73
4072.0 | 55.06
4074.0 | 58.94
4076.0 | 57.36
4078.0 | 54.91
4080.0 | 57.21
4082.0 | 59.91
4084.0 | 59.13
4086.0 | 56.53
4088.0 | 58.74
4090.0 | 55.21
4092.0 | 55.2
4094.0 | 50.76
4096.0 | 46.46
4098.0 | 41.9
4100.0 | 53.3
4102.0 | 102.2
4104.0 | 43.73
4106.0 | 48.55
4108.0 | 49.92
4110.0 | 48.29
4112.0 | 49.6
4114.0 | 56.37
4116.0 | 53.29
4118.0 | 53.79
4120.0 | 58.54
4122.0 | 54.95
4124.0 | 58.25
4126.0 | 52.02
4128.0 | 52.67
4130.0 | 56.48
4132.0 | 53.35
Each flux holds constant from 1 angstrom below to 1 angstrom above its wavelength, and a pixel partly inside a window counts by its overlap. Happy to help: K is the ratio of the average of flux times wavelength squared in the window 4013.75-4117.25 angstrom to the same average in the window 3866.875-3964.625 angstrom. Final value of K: 1.1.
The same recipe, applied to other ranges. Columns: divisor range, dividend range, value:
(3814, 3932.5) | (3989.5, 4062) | 1.11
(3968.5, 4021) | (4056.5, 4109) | 1.02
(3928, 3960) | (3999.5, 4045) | 1.10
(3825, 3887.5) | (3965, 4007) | 1.02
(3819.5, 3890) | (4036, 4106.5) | 1.10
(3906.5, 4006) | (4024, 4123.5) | 1.08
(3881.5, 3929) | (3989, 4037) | 1.10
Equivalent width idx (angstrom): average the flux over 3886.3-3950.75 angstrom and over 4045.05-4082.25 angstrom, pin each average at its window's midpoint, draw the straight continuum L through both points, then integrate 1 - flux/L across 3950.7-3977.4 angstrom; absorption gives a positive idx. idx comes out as 2.3 angstrom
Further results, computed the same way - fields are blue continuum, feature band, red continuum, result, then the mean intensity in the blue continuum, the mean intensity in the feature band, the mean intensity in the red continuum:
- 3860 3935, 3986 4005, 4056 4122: -0.9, 59.1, 60.6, 56.7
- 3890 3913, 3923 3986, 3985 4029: 3.7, 57.1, 55.2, 60.2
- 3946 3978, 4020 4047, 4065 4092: -1.4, 54.5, 59.9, 58.5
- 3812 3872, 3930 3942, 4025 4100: 1.2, 60.4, 53.5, 58.4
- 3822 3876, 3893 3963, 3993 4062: 3.2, 59.8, 57.3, 60.3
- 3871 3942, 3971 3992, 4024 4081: 1.4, 57.4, 54.8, 59.8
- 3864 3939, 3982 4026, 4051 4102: -1.4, 58.7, 60.3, 58.3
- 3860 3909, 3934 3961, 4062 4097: 0.4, 60.2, 58.4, 57.3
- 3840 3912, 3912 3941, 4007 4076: 1.8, 60.4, 56.7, 60.4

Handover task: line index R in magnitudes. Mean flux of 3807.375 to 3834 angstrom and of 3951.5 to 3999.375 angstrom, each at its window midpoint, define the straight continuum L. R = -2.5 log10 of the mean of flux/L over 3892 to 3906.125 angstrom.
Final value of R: 0.04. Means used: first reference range 59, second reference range 56.1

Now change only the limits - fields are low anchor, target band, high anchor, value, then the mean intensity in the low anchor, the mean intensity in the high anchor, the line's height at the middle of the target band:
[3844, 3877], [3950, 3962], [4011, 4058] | 0.06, 64.3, 60.2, 62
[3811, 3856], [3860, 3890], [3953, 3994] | -0.10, 58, 55.5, 57.3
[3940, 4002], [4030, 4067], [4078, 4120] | -0.09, 56.8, 55.1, 55.8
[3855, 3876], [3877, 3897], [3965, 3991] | 0.12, 65.8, 54.1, 63.5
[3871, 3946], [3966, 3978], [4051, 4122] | 0.15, 57.4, 57.1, 57.3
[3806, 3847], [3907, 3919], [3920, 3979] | -0.07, 57.6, 55.1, 55.9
